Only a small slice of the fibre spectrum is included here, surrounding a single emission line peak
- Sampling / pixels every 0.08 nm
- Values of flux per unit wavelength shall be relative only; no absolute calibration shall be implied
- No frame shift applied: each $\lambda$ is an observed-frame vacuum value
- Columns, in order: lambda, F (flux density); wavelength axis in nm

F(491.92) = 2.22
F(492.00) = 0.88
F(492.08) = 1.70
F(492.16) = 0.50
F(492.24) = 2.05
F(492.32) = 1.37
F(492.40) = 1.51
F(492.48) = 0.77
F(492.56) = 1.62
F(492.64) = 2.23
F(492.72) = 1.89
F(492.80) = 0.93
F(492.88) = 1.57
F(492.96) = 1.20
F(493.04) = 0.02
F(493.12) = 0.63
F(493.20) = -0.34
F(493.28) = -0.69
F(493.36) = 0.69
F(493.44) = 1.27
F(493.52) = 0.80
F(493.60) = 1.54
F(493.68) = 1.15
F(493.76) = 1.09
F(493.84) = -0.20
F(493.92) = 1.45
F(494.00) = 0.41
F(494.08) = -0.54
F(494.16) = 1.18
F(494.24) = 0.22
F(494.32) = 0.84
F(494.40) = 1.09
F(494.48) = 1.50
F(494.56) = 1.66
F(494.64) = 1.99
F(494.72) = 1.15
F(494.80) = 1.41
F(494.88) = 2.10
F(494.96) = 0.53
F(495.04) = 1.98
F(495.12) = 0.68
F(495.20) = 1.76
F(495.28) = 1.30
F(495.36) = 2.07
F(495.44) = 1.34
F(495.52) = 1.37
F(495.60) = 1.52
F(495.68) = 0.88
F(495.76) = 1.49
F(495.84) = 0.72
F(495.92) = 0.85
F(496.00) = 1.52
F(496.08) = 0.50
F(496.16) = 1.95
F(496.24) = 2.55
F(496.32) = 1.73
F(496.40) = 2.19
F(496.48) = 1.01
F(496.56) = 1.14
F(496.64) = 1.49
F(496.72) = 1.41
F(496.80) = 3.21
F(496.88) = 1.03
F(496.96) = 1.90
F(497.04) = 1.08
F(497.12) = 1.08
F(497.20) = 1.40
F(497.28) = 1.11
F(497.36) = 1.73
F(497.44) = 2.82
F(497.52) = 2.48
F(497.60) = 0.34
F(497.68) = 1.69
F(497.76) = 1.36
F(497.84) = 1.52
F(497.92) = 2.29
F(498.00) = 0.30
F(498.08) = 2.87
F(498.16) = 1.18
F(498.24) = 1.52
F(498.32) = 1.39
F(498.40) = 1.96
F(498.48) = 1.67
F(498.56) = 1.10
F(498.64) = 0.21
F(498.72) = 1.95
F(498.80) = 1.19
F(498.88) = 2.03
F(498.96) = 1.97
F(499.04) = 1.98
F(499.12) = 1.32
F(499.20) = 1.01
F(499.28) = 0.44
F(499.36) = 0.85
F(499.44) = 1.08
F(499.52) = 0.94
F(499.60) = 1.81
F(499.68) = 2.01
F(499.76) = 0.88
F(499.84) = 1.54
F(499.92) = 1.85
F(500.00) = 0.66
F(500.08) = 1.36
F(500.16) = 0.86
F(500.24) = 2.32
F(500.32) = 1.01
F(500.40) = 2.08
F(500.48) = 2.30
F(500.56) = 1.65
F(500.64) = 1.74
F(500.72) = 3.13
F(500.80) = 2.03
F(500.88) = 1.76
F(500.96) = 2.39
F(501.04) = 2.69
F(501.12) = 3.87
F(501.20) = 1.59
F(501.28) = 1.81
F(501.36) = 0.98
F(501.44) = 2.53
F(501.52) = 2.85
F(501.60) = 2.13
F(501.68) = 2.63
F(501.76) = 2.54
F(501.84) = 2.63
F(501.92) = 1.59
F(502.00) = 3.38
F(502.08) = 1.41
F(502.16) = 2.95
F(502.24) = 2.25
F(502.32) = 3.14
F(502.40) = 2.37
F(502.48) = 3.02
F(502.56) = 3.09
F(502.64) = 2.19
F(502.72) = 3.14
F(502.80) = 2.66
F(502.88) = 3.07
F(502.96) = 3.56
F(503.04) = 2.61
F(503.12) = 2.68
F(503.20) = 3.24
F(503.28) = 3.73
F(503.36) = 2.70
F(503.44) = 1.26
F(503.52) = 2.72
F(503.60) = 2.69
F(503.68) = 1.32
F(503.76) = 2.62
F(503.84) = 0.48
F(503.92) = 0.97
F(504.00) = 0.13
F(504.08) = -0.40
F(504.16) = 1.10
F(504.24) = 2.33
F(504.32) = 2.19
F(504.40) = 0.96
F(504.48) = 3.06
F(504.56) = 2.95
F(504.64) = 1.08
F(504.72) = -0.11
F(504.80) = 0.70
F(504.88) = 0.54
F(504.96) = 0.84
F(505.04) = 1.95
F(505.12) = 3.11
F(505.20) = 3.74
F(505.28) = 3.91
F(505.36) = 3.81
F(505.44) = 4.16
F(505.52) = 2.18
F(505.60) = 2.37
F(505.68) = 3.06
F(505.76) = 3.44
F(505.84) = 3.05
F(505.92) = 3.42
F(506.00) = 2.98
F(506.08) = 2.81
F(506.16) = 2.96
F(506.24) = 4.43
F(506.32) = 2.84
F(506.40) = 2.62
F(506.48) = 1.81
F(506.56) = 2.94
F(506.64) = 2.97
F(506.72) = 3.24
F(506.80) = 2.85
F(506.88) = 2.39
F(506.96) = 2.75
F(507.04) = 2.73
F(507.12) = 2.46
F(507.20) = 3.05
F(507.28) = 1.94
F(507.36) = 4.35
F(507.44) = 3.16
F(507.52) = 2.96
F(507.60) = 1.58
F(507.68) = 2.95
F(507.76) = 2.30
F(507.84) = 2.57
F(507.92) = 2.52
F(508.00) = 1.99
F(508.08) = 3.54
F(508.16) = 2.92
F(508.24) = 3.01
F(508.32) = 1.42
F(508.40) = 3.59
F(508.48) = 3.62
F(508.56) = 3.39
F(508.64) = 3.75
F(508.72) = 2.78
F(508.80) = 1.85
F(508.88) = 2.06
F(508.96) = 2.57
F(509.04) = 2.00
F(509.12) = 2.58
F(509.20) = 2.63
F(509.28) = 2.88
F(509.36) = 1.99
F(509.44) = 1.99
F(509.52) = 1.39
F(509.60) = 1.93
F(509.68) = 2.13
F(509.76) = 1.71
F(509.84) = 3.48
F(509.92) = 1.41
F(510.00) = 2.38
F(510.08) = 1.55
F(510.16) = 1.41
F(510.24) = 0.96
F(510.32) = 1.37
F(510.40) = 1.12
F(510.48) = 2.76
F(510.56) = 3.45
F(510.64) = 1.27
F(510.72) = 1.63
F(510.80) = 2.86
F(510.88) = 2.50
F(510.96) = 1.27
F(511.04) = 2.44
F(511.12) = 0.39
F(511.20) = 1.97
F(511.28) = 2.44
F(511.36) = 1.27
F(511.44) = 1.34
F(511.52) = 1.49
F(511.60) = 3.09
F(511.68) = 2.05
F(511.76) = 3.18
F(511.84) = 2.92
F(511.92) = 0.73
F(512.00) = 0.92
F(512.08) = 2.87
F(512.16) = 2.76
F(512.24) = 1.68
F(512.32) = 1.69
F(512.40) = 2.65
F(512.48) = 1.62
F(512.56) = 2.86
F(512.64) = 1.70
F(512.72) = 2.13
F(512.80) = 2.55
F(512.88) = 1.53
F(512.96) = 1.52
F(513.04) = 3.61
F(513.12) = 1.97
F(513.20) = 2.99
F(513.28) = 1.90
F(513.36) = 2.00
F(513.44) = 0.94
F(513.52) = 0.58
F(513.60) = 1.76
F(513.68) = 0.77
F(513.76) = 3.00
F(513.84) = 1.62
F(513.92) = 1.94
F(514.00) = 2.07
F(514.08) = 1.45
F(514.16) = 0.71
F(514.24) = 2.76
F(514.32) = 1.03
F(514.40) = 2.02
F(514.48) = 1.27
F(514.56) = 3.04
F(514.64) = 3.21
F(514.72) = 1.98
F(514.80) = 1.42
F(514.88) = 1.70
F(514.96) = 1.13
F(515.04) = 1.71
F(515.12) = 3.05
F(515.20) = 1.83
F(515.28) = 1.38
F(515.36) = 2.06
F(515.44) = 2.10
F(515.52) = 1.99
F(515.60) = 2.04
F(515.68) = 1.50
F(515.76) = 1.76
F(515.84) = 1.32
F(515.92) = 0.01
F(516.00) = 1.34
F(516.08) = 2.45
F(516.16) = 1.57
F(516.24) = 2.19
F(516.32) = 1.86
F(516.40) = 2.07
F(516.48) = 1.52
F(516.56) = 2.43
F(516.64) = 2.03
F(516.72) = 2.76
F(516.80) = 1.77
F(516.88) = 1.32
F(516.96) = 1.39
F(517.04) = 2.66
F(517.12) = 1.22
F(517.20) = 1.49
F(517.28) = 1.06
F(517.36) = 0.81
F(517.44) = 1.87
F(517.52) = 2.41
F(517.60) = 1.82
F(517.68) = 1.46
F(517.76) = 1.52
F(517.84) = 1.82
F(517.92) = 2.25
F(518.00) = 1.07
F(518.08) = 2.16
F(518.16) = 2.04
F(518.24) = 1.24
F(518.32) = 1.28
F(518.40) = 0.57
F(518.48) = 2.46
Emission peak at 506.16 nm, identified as C IV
